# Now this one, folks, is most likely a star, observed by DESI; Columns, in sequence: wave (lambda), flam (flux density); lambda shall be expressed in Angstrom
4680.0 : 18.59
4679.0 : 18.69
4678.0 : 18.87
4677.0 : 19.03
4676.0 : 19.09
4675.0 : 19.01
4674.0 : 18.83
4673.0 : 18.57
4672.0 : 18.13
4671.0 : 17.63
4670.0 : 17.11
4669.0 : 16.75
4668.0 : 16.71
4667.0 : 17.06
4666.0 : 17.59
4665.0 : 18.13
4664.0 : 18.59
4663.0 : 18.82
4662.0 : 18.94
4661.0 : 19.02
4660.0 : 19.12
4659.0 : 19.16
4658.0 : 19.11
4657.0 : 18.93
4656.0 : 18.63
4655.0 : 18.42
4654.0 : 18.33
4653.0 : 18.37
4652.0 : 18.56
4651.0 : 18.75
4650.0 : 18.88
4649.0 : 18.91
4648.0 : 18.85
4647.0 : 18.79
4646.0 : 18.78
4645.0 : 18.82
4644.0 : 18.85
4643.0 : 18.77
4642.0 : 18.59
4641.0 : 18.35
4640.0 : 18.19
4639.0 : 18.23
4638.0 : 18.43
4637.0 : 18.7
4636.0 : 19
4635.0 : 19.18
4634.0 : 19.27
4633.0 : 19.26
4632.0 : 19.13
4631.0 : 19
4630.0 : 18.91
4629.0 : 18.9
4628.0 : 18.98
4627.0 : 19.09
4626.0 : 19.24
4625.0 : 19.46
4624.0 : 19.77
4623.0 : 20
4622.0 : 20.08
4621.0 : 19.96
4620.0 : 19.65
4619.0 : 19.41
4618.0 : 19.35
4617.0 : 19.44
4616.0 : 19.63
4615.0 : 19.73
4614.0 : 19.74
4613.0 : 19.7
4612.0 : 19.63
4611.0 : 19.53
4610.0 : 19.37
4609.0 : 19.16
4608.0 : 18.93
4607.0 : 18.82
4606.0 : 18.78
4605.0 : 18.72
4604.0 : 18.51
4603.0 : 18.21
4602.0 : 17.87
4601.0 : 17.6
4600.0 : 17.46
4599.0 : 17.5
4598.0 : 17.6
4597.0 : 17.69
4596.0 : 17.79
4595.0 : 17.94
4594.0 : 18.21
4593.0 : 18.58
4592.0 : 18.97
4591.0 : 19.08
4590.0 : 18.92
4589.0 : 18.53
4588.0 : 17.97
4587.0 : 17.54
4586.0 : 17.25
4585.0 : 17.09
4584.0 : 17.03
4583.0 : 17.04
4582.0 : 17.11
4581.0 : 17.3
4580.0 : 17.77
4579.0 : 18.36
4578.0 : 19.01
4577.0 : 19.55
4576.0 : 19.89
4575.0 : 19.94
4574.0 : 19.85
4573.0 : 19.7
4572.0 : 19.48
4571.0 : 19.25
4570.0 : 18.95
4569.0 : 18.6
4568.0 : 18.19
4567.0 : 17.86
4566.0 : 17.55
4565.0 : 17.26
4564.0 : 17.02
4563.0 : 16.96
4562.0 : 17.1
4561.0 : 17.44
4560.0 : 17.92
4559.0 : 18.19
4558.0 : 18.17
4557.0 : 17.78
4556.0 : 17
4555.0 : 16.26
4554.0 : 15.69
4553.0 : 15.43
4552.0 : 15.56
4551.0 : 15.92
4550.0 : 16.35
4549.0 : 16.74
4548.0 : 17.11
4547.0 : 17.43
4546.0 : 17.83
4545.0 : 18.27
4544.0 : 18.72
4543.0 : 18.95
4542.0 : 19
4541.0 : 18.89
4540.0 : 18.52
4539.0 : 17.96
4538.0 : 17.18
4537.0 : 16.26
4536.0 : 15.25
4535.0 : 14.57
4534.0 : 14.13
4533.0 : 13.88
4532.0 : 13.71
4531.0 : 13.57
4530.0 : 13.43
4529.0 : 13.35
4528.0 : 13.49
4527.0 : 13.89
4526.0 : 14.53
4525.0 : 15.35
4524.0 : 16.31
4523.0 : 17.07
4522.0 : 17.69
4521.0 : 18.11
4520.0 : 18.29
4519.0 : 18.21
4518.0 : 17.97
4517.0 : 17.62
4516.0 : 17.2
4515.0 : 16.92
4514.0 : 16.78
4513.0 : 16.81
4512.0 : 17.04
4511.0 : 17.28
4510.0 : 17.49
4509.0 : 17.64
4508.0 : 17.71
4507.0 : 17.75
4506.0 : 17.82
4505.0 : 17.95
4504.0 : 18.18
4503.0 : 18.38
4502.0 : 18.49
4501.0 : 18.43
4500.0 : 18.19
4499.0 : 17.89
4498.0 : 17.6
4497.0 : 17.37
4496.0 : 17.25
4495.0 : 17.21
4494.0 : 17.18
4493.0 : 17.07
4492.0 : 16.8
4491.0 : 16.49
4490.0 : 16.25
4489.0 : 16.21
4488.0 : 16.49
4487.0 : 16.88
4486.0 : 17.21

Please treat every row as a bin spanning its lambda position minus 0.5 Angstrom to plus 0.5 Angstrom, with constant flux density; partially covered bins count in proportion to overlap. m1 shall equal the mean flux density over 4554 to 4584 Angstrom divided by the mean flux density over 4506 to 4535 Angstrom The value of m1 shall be 1.1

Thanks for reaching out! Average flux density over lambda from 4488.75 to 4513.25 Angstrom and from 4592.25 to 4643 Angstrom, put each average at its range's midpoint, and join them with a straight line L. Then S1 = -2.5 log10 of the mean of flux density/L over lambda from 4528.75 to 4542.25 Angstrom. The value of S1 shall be 0.14 mag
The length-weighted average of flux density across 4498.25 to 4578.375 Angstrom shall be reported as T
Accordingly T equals 17.2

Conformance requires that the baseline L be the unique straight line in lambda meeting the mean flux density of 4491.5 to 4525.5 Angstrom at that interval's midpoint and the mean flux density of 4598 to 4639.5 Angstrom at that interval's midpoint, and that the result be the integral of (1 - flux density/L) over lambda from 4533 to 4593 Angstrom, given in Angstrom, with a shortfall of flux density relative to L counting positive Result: 1.9 Angstrom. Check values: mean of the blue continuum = 17.5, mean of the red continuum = 19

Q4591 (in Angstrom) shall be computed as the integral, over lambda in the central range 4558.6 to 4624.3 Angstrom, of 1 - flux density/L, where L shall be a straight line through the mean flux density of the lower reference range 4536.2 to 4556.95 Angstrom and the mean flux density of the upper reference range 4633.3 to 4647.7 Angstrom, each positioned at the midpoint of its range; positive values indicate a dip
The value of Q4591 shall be -2.2 Angstrom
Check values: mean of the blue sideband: 17.2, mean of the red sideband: 18.7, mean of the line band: 18.5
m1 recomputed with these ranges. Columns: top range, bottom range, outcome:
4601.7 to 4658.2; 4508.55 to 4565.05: 1.14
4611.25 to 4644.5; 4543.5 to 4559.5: 1.13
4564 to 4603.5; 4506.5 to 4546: 1.10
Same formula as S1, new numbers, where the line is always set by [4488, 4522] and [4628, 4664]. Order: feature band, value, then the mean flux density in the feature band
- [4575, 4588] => 0.012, 18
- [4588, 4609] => 0.003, 18.3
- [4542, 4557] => 0.053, 17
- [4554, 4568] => 0.038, 17.4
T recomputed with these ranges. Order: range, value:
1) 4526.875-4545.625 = 16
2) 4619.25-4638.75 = 19.3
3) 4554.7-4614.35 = 18.3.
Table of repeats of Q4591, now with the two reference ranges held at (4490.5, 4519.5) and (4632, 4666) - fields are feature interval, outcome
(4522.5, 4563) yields 3.40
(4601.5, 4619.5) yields -0.70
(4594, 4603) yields 0.28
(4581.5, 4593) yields 0.21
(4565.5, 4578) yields -0.67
